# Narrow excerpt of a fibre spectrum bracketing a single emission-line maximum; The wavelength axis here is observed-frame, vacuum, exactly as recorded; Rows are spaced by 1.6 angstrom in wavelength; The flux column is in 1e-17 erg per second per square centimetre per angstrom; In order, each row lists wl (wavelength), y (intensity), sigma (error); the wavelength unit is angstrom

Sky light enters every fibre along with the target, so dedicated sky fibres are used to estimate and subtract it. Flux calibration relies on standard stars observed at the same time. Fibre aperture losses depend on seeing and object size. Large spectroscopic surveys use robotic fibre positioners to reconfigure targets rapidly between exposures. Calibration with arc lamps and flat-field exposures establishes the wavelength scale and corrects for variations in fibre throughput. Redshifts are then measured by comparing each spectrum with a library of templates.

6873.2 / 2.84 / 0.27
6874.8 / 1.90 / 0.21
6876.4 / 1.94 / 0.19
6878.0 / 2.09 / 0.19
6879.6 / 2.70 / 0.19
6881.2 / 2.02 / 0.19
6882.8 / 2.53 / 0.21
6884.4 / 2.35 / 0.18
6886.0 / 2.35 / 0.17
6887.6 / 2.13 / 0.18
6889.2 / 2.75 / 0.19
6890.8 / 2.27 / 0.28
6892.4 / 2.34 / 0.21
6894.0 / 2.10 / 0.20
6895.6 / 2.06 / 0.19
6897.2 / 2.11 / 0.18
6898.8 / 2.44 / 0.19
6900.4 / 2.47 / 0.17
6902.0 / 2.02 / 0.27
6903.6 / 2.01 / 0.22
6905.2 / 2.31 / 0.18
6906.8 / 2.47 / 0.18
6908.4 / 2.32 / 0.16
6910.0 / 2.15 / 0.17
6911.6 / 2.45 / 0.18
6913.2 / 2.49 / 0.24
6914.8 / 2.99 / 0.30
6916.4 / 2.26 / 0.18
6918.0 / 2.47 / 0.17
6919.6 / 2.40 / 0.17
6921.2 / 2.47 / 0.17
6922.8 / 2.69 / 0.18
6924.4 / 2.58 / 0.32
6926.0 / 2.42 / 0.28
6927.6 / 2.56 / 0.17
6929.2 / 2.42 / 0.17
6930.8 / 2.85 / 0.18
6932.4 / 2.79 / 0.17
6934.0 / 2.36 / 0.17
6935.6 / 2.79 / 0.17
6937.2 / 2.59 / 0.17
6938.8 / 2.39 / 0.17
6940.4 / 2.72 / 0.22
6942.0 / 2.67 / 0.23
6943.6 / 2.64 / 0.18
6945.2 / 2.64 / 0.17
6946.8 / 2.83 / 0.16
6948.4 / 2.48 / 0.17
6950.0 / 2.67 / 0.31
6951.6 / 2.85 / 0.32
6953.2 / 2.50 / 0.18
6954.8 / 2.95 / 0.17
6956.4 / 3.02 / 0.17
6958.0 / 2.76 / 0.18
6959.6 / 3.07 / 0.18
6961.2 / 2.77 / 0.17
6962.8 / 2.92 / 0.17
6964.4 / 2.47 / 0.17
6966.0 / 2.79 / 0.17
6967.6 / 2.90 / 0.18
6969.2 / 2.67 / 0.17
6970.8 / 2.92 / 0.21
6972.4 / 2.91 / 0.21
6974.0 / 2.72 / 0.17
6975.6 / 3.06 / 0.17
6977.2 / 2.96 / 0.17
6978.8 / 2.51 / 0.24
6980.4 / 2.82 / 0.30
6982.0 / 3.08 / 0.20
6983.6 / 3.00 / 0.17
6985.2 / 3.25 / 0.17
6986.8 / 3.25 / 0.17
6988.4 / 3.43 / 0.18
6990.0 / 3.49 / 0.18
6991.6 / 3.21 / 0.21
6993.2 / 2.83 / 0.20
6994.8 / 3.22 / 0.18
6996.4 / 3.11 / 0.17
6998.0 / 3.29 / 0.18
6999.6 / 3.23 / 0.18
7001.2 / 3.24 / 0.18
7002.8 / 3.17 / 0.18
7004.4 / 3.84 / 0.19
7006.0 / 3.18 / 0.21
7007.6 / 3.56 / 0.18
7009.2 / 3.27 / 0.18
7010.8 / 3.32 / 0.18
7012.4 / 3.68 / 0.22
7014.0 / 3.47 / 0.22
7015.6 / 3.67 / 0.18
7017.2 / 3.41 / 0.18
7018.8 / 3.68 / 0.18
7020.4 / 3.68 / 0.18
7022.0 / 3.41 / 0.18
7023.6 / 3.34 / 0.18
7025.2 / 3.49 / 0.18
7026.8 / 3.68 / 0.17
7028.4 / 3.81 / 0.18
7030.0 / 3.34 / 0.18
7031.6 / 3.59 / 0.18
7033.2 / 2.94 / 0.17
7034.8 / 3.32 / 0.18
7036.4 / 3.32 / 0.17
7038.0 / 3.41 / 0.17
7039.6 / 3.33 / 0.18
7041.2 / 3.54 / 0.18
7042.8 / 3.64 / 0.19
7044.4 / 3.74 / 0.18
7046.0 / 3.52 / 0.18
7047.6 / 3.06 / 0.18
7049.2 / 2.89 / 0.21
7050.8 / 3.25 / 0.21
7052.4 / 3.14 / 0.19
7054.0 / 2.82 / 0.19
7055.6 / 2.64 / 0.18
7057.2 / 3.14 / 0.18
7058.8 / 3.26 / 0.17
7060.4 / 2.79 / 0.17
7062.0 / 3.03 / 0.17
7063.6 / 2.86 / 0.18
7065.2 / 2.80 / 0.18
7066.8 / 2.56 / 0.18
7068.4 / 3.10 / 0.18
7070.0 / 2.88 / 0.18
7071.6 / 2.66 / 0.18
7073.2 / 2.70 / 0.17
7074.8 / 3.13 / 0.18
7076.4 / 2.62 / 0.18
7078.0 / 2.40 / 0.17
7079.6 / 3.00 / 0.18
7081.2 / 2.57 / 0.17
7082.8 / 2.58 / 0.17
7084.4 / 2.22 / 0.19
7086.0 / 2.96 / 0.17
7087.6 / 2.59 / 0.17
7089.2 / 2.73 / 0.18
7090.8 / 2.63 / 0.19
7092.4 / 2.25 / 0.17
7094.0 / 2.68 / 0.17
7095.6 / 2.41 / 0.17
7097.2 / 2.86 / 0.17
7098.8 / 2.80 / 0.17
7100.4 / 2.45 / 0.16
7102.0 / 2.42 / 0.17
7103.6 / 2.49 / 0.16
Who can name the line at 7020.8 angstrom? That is Mg II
